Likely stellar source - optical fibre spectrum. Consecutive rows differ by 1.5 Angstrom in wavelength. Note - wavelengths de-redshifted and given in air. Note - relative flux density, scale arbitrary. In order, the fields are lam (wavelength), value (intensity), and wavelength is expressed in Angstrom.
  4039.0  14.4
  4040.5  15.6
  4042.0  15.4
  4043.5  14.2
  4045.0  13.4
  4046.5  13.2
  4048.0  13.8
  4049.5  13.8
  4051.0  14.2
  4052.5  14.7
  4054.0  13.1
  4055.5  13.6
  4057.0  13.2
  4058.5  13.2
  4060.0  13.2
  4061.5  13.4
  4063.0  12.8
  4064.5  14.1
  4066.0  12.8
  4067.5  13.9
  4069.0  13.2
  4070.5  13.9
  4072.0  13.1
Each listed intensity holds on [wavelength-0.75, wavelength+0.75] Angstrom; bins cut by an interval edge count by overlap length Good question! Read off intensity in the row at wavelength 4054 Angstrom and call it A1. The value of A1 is 13.1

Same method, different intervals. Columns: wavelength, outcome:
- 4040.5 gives 15.6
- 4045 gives 13.4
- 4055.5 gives 13.6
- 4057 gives 13.2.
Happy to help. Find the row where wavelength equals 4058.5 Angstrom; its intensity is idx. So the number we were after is 13.2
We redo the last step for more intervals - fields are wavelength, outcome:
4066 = 12.8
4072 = 13.1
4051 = 14.2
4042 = 15.4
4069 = 13.2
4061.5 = 13.4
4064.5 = 14.1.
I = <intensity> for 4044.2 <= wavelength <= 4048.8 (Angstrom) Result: 13.5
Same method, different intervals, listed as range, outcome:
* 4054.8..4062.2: 13.3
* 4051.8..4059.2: 13.6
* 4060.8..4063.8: 13.1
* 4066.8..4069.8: 13.5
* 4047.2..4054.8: 13.9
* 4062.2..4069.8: 13.4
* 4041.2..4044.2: 14.8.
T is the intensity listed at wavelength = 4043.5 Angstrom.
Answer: 14.2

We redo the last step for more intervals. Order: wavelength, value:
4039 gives 14.4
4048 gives 13.8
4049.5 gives 13.8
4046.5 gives 13.2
